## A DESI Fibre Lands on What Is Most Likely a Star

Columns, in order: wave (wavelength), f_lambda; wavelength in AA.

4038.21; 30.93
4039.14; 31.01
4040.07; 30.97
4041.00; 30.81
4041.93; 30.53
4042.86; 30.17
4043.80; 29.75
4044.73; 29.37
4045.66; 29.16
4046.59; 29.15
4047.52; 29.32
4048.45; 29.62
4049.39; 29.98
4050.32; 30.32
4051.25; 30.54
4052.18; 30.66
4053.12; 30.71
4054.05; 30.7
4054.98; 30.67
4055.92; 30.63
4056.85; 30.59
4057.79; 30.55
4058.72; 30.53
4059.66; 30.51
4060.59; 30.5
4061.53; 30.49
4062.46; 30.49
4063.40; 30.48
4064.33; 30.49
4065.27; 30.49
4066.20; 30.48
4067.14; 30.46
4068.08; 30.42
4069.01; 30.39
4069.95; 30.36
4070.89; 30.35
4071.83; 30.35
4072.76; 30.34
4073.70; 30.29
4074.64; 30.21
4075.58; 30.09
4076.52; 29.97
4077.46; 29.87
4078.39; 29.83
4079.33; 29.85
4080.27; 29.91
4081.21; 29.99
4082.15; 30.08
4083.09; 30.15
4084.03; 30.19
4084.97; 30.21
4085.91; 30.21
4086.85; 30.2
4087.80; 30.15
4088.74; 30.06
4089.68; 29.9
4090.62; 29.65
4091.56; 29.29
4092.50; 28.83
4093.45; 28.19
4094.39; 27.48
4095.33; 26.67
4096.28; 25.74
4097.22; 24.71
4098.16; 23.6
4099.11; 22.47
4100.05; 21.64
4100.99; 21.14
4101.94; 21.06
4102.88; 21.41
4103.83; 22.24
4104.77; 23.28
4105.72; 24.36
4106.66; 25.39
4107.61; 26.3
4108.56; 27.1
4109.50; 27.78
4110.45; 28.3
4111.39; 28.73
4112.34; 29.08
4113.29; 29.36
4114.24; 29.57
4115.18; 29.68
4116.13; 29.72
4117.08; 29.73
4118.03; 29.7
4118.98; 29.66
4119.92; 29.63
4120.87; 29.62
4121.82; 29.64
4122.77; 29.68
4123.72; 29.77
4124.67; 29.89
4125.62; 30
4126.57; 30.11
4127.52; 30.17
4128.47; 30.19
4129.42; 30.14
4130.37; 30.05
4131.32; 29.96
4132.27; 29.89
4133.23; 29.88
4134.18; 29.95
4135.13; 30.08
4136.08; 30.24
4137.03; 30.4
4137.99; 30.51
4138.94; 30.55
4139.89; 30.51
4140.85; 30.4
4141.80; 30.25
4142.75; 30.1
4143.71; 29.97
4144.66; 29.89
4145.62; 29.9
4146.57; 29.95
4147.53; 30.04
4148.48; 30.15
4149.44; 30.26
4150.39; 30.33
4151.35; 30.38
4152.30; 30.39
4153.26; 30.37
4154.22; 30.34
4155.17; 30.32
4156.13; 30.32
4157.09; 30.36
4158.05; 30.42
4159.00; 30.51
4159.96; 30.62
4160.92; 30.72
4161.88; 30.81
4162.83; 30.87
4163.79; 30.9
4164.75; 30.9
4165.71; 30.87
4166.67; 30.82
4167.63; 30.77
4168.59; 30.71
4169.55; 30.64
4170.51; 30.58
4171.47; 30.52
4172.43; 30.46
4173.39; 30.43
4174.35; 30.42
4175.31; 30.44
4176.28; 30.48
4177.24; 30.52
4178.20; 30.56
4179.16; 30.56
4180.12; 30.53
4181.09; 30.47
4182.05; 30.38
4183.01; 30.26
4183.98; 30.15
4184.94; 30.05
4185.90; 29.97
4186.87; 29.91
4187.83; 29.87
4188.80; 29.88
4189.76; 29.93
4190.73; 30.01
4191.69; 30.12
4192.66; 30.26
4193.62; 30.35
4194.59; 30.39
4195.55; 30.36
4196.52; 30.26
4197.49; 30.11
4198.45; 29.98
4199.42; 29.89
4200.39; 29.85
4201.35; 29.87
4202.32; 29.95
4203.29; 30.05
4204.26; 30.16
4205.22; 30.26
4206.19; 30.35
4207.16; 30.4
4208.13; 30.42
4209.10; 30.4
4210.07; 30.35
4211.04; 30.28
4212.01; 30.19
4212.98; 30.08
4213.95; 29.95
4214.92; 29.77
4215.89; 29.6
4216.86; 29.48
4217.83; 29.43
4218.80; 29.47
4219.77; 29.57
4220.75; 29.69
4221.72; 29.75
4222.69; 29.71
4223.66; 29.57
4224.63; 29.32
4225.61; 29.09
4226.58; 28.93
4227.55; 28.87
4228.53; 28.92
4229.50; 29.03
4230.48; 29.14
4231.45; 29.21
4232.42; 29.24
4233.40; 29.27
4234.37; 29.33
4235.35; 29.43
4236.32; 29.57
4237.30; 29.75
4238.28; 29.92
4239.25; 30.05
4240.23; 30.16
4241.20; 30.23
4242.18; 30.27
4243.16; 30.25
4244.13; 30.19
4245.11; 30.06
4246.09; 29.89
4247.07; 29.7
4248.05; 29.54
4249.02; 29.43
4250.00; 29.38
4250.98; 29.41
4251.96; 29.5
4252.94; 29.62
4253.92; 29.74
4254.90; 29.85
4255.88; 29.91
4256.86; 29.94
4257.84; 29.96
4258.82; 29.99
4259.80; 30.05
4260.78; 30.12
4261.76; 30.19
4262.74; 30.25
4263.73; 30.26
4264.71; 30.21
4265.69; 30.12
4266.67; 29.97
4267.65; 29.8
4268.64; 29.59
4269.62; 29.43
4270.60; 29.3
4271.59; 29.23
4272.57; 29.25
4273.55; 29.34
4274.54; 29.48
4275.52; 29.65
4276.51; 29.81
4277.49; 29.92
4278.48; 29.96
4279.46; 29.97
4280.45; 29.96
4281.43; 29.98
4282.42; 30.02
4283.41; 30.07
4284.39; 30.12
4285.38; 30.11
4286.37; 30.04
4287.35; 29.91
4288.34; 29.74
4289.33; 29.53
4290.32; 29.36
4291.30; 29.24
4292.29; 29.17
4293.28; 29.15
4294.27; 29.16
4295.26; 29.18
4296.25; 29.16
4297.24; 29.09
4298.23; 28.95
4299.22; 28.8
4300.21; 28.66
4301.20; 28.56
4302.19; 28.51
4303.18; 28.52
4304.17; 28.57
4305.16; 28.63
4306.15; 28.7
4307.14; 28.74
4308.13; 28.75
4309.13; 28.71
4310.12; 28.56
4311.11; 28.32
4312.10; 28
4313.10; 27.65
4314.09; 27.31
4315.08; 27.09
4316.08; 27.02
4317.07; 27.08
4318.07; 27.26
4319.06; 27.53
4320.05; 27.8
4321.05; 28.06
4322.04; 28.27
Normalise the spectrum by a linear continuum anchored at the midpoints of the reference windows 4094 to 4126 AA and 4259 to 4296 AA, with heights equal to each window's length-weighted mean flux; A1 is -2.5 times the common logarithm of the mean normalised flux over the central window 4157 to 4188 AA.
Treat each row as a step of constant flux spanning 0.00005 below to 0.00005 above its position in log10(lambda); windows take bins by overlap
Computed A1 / -0.095 mag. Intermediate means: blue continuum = 26.9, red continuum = 29.7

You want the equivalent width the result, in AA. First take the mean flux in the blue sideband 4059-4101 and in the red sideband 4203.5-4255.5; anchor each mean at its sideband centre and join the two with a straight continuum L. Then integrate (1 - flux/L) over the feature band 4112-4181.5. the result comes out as -2.0 AA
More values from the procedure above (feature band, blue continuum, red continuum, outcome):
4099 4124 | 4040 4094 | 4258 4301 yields 2.58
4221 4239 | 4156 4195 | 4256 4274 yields 0.43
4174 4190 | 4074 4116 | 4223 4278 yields -0.83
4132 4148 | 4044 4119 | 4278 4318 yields -0.74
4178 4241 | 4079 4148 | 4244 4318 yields -1.94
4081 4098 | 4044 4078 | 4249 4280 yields 0.75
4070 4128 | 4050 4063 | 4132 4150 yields 4.02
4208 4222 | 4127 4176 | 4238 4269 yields 0.10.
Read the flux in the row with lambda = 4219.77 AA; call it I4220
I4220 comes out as 29.57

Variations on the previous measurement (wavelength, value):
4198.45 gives 29.98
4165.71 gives 30.87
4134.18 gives 29.95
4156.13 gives 30.32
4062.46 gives 30.49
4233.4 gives 29.27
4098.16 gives 23.6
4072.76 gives 30.34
